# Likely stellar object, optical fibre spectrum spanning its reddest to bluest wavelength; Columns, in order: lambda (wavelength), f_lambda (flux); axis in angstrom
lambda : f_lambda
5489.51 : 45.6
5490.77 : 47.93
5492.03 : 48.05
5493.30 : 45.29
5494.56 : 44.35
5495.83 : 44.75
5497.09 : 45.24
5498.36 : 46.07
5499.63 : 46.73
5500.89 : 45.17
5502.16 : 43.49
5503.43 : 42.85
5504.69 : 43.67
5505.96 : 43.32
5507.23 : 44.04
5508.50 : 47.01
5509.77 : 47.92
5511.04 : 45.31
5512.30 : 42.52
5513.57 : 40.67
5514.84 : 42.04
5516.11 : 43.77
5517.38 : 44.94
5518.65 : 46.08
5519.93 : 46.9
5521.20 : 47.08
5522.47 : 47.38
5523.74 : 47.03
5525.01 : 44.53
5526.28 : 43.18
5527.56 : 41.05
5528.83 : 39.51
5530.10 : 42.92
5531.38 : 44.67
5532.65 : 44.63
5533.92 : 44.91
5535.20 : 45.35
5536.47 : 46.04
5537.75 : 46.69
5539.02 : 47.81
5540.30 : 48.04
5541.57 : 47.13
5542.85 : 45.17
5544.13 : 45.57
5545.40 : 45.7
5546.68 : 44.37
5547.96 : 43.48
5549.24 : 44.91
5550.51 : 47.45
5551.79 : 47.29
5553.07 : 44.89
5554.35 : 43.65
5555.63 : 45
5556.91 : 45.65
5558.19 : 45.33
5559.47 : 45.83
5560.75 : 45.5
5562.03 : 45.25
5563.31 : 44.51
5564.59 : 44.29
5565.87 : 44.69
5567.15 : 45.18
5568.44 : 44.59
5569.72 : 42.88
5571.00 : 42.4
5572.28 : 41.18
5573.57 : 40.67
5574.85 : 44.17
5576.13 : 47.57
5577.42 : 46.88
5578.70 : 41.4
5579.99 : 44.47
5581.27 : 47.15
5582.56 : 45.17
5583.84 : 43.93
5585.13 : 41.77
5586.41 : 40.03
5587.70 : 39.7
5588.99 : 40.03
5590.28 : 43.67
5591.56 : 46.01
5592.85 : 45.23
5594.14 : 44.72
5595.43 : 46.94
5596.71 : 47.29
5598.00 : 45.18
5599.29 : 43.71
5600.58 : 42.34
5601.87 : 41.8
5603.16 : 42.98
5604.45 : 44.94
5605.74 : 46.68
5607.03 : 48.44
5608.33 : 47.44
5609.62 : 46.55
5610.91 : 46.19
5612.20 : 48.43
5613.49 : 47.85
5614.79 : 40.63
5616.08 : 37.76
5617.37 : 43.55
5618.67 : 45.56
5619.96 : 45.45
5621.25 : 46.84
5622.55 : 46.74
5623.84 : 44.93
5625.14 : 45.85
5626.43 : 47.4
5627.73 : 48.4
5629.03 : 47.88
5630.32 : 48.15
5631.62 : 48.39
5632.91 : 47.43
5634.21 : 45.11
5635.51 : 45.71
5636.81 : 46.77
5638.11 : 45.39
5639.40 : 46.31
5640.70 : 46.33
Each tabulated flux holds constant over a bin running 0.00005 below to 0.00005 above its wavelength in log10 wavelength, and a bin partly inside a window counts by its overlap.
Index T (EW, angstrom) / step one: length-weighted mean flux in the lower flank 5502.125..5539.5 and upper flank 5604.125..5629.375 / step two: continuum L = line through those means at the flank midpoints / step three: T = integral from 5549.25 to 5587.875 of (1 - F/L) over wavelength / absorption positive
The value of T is 0.7 angstrom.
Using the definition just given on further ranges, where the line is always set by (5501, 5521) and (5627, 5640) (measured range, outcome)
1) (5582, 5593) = 0.8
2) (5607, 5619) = 0.4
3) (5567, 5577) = 0.5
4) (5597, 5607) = 0.4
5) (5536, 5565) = -0.3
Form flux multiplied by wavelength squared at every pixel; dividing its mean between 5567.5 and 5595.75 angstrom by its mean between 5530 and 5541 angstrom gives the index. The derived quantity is 1.0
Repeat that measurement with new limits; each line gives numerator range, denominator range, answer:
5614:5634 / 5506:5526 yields 1.05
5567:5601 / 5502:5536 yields 1.01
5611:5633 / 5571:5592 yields 1.08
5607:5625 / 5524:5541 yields 1.05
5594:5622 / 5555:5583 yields 1.03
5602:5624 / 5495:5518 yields 1.06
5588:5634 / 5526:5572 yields 1.04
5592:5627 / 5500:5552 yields 1.04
